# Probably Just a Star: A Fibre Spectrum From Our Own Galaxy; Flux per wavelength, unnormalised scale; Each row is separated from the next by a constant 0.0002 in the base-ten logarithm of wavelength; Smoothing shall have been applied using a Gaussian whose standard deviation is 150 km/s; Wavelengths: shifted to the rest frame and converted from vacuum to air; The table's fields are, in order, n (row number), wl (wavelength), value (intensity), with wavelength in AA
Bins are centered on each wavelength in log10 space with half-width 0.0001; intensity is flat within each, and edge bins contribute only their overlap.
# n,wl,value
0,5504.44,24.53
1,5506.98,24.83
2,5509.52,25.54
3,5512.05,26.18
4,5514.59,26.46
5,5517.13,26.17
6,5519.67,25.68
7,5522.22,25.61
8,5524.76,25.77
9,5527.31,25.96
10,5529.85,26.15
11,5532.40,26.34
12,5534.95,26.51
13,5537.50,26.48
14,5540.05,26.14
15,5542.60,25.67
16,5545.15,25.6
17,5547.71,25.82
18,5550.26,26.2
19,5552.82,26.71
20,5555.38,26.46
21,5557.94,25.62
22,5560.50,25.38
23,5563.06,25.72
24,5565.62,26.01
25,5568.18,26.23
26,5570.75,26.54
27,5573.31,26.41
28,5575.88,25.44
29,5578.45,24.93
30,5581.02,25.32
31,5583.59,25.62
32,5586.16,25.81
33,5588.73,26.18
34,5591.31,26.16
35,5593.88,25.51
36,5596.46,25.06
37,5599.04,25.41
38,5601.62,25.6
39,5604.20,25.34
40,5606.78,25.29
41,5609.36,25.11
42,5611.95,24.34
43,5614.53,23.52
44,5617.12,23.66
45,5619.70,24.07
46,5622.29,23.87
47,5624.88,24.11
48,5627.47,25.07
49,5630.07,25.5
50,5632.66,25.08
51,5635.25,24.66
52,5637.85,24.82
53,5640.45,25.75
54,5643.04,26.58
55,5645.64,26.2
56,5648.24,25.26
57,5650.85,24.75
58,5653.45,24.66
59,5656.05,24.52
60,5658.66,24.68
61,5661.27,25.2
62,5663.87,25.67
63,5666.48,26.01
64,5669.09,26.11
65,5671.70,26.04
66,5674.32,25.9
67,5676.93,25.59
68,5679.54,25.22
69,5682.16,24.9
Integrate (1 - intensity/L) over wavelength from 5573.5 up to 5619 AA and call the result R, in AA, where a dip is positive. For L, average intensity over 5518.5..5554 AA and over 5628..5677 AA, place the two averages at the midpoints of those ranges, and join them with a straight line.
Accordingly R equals 0.9 AA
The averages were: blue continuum 26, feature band 25.2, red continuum 25.4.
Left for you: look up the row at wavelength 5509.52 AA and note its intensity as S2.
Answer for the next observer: 25.54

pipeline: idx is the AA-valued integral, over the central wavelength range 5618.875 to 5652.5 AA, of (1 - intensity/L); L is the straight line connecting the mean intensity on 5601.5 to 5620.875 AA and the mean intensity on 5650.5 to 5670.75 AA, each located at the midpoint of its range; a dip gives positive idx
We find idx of -0.2 AA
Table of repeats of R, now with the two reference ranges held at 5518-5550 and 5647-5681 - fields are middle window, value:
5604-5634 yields 1.2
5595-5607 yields 0.1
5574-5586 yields 0.2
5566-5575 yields -0.2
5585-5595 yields -0.1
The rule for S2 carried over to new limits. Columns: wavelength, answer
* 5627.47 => 25.07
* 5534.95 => 26.51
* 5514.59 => 26.46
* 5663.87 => 25.67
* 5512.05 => 26.18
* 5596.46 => 25.06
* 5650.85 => 24.75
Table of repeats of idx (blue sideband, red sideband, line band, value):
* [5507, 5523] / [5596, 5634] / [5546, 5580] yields -0.8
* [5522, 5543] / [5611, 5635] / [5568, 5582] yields -0.3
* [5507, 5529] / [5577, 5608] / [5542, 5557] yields -0.2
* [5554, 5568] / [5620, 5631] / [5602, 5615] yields 0.0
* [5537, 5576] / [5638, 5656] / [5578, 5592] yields 0.1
